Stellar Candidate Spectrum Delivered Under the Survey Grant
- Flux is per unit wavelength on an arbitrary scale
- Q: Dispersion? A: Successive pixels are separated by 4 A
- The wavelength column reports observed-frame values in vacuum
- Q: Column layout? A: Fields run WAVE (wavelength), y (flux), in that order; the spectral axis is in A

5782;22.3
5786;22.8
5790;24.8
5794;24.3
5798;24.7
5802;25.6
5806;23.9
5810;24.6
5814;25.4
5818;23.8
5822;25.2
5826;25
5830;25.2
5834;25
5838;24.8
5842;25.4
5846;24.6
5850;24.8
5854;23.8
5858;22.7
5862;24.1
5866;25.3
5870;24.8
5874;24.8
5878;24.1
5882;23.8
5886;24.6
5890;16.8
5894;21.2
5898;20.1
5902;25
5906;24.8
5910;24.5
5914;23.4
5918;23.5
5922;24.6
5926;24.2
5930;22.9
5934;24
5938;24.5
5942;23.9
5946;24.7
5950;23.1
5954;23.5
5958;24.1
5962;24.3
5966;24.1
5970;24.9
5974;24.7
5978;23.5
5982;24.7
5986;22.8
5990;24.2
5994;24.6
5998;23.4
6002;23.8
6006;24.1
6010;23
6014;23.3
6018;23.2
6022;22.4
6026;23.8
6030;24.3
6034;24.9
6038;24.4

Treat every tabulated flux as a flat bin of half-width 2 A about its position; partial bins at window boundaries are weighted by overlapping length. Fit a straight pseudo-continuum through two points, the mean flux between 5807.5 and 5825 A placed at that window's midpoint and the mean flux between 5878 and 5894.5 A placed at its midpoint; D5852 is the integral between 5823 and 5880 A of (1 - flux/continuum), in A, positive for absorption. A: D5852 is -3.2 A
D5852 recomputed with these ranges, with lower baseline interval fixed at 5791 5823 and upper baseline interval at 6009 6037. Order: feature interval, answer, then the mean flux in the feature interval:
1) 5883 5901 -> 2.3 A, 21.1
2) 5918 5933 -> 0.1 A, 23.9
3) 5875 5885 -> 0.1 A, 24.1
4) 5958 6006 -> -0.6 A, 24.1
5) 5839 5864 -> 0.2 A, 24.3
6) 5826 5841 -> -0.3 A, 25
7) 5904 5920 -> 0.1 A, 24.1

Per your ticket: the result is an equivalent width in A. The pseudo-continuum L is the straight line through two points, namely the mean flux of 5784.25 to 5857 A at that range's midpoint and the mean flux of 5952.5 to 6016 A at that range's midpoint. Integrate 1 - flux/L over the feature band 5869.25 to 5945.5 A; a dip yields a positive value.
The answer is 2.55 A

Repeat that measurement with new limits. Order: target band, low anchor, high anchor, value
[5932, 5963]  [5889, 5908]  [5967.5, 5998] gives -1.1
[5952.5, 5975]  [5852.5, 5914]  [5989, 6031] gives -0.7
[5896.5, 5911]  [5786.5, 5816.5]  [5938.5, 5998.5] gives 0.4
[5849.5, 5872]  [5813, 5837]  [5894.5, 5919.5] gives 0.0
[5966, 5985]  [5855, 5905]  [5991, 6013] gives -0.6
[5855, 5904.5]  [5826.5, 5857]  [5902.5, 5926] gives 2.7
